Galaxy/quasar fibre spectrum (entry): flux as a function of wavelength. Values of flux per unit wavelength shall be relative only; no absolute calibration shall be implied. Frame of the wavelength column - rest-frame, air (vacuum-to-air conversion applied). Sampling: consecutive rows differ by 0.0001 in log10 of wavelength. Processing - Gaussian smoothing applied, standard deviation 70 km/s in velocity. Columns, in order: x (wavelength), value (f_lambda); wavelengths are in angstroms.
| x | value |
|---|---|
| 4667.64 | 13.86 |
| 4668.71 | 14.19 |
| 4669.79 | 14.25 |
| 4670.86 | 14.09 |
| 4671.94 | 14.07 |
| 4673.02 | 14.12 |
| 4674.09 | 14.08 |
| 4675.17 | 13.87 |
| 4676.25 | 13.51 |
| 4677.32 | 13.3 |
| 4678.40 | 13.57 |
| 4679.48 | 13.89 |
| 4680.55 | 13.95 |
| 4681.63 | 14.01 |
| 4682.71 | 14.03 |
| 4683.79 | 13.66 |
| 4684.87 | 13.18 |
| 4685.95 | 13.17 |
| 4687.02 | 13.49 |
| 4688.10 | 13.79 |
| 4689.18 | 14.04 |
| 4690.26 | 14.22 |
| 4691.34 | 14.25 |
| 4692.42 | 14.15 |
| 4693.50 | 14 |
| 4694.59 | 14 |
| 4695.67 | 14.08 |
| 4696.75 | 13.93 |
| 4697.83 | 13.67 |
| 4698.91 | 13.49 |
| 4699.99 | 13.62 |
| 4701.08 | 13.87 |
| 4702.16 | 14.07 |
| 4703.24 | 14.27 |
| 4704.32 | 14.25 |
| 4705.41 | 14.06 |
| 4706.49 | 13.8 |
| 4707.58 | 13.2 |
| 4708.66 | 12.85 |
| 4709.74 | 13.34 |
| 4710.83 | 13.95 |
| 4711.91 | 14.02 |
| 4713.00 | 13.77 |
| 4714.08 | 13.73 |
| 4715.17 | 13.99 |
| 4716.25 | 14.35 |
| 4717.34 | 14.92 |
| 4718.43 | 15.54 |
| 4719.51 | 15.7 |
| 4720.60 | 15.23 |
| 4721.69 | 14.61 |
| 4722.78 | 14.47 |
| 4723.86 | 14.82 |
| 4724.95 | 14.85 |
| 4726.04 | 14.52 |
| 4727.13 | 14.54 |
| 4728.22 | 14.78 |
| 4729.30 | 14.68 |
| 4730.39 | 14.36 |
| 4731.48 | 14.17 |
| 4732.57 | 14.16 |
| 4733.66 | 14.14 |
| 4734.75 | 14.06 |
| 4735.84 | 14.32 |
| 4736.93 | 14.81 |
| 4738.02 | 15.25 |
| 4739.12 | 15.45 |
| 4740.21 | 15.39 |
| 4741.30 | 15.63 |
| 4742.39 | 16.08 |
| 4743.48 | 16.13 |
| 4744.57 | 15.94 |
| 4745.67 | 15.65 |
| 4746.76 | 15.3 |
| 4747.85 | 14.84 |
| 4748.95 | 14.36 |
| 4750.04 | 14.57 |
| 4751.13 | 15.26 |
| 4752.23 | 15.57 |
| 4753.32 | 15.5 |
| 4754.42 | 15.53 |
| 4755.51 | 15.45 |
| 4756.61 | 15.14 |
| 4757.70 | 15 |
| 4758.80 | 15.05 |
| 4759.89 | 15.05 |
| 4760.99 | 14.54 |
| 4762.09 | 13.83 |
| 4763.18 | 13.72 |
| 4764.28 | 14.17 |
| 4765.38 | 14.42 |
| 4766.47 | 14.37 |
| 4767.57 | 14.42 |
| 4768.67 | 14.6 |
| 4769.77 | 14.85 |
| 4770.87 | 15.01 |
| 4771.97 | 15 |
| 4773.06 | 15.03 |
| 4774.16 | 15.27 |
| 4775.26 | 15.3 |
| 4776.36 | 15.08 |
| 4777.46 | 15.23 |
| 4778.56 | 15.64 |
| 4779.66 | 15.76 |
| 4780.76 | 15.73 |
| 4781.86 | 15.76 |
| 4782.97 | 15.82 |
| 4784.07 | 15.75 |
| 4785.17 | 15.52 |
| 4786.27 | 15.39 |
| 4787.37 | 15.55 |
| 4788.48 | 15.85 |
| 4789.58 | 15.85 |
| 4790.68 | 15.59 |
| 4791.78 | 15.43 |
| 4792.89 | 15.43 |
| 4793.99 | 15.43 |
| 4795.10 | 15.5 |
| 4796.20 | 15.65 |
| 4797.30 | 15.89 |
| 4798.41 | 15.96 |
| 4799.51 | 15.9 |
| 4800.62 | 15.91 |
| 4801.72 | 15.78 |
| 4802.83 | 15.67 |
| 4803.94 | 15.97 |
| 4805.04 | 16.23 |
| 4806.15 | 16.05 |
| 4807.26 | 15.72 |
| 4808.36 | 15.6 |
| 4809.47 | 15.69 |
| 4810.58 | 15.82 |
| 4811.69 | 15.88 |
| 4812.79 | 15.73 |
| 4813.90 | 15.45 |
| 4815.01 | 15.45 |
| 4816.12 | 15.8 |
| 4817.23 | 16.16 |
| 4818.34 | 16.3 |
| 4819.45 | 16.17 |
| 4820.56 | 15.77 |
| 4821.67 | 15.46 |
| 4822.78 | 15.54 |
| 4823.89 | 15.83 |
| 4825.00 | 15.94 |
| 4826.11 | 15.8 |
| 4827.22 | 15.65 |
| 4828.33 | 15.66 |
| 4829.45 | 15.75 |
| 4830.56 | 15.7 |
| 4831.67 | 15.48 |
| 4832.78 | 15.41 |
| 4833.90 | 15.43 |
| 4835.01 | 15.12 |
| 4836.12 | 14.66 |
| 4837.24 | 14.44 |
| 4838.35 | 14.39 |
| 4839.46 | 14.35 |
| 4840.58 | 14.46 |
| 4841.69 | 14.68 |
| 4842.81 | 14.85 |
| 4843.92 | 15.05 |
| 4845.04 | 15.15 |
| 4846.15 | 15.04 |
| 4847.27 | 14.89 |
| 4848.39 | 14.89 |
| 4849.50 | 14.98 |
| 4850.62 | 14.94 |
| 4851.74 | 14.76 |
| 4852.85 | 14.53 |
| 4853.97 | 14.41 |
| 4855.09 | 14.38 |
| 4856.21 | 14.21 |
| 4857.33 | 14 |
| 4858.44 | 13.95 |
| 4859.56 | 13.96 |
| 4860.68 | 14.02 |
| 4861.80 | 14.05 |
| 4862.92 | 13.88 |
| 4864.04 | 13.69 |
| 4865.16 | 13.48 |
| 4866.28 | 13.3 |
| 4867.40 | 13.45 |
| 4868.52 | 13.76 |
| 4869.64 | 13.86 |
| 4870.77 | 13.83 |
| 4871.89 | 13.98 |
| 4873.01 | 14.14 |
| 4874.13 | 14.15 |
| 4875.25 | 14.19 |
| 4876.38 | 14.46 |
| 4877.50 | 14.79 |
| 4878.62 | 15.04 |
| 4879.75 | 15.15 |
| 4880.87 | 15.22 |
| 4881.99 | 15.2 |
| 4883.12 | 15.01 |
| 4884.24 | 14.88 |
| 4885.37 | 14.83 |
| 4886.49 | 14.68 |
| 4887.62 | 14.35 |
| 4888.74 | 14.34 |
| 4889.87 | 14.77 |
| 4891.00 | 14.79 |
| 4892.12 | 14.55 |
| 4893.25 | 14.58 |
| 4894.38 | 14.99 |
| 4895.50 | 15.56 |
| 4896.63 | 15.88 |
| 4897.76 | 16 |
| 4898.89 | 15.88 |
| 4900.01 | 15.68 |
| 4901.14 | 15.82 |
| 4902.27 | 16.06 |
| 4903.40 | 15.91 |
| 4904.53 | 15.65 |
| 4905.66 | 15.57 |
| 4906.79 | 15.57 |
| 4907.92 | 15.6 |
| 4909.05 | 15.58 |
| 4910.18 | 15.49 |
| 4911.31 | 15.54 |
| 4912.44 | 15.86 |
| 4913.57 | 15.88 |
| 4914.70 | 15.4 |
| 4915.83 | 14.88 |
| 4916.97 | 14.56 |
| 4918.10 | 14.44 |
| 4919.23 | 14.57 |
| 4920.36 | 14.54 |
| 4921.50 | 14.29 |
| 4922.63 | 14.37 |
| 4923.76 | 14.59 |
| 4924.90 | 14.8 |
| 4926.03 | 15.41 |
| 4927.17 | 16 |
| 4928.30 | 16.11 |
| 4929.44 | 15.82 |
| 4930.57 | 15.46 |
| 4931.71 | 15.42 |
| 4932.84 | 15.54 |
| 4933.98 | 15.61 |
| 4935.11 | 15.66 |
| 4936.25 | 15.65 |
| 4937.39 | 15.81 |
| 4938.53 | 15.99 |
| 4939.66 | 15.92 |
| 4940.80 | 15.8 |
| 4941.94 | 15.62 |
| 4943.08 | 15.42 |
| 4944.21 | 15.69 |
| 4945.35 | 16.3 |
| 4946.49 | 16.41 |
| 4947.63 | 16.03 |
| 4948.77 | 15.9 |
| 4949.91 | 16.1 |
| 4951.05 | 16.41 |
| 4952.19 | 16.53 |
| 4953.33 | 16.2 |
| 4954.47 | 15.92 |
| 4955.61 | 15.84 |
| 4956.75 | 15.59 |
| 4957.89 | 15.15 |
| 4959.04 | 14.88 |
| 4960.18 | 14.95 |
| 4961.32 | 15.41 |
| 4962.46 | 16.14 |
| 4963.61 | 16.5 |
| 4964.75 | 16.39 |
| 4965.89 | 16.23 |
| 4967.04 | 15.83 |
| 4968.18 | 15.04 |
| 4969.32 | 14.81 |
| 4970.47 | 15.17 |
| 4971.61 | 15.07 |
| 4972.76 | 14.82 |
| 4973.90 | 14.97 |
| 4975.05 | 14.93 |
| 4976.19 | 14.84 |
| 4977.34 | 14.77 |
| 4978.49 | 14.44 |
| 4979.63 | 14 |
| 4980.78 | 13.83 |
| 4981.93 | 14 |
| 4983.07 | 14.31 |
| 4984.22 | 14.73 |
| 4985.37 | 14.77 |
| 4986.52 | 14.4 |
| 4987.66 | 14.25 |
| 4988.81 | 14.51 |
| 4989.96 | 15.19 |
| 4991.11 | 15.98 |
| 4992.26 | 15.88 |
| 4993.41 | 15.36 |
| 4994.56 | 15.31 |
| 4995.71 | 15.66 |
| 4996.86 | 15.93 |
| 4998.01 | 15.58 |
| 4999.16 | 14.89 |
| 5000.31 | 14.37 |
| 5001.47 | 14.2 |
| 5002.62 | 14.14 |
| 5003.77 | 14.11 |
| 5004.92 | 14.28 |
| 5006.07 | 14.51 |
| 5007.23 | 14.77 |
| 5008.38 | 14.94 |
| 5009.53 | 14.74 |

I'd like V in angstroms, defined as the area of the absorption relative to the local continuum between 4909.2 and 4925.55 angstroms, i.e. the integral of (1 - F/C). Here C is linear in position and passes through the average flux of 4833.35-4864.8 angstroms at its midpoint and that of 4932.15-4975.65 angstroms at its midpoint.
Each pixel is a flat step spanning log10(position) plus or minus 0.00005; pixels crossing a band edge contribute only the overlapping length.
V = 0.3 angstroms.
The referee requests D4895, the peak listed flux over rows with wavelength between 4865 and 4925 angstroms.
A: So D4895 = 16.06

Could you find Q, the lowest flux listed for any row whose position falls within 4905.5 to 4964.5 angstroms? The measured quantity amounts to 14.29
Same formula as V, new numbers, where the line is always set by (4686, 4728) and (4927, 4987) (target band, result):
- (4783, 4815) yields -2.4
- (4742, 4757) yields -1.1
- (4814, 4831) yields -1.2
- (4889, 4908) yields -0.4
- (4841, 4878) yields 1.6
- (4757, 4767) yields 0.0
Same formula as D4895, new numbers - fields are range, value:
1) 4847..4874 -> 14.98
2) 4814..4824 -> 16.3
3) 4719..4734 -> 15.7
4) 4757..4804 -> 15.97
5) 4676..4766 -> 16.13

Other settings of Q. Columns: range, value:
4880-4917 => 14.34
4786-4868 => 13.3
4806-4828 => 15.45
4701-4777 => 12.85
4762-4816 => 13.72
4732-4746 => 14.06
